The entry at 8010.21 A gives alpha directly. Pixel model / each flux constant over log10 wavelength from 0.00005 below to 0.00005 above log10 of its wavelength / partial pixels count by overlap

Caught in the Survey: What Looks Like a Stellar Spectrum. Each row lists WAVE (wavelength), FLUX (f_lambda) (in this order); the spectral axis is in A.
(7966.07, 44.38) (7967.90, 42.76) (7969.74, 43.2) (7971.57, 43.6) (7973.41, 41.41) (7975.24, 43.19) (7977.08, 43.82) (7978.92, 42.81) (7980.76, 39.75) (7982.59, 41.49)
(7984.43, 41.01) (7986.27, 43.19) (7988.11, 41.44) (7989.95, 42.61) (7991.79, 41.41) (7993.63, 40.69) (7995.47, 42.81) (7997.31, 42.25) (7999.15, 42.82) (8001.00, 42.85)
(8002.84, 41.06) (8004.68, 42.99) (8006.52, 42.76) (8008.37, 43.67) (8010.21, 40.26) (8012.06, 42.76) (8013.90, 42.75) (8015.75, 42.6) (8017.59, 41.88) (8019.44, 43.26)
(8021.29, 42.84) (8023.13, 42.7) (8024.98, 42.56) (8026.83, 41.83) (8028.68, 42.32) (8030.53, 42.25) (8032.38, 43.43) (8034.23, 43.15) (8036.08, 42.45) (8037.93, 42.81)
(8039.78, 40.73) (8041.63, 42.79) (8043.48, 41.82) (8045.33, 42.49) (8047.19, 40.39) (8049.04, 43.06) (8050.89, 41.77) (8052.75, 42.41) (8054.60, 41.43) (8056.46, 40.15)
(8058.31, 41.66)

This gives 40.26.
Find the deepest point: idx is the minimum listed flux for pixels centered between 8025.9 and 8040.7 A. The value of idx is 40.73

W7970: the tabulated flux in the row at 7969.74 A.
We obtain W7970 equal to 43.2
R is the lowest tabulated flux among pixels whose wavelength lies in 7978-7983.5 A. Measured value 39.75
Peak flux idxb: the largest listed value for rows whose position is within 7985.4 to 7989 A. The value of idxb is 43.19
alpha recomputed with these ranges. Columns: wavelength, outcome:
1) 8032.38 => 43.43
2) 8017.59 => 41.88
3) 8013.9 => 42.75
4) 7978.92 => 42.81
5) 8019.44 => 43.26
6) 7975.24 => 43.19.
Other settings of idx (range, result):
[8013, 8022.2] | 41.88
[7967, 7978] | 41.41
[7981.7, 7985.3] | 41.01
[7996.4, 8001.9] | 42.25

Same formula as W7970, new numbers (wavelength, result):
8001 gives 42.85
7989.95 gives 42.61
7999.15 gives 42.82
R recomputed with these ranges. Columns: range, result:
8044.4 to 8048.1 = 40.39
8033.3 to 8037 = 42.45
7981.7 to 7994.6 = 40.69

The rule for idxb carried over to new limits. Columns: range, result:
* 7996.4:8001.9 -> 42.85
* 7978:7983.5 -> 42.81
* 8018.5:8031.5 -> 43.26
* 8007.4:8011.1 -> 43.67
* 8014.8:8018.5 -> 42.6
